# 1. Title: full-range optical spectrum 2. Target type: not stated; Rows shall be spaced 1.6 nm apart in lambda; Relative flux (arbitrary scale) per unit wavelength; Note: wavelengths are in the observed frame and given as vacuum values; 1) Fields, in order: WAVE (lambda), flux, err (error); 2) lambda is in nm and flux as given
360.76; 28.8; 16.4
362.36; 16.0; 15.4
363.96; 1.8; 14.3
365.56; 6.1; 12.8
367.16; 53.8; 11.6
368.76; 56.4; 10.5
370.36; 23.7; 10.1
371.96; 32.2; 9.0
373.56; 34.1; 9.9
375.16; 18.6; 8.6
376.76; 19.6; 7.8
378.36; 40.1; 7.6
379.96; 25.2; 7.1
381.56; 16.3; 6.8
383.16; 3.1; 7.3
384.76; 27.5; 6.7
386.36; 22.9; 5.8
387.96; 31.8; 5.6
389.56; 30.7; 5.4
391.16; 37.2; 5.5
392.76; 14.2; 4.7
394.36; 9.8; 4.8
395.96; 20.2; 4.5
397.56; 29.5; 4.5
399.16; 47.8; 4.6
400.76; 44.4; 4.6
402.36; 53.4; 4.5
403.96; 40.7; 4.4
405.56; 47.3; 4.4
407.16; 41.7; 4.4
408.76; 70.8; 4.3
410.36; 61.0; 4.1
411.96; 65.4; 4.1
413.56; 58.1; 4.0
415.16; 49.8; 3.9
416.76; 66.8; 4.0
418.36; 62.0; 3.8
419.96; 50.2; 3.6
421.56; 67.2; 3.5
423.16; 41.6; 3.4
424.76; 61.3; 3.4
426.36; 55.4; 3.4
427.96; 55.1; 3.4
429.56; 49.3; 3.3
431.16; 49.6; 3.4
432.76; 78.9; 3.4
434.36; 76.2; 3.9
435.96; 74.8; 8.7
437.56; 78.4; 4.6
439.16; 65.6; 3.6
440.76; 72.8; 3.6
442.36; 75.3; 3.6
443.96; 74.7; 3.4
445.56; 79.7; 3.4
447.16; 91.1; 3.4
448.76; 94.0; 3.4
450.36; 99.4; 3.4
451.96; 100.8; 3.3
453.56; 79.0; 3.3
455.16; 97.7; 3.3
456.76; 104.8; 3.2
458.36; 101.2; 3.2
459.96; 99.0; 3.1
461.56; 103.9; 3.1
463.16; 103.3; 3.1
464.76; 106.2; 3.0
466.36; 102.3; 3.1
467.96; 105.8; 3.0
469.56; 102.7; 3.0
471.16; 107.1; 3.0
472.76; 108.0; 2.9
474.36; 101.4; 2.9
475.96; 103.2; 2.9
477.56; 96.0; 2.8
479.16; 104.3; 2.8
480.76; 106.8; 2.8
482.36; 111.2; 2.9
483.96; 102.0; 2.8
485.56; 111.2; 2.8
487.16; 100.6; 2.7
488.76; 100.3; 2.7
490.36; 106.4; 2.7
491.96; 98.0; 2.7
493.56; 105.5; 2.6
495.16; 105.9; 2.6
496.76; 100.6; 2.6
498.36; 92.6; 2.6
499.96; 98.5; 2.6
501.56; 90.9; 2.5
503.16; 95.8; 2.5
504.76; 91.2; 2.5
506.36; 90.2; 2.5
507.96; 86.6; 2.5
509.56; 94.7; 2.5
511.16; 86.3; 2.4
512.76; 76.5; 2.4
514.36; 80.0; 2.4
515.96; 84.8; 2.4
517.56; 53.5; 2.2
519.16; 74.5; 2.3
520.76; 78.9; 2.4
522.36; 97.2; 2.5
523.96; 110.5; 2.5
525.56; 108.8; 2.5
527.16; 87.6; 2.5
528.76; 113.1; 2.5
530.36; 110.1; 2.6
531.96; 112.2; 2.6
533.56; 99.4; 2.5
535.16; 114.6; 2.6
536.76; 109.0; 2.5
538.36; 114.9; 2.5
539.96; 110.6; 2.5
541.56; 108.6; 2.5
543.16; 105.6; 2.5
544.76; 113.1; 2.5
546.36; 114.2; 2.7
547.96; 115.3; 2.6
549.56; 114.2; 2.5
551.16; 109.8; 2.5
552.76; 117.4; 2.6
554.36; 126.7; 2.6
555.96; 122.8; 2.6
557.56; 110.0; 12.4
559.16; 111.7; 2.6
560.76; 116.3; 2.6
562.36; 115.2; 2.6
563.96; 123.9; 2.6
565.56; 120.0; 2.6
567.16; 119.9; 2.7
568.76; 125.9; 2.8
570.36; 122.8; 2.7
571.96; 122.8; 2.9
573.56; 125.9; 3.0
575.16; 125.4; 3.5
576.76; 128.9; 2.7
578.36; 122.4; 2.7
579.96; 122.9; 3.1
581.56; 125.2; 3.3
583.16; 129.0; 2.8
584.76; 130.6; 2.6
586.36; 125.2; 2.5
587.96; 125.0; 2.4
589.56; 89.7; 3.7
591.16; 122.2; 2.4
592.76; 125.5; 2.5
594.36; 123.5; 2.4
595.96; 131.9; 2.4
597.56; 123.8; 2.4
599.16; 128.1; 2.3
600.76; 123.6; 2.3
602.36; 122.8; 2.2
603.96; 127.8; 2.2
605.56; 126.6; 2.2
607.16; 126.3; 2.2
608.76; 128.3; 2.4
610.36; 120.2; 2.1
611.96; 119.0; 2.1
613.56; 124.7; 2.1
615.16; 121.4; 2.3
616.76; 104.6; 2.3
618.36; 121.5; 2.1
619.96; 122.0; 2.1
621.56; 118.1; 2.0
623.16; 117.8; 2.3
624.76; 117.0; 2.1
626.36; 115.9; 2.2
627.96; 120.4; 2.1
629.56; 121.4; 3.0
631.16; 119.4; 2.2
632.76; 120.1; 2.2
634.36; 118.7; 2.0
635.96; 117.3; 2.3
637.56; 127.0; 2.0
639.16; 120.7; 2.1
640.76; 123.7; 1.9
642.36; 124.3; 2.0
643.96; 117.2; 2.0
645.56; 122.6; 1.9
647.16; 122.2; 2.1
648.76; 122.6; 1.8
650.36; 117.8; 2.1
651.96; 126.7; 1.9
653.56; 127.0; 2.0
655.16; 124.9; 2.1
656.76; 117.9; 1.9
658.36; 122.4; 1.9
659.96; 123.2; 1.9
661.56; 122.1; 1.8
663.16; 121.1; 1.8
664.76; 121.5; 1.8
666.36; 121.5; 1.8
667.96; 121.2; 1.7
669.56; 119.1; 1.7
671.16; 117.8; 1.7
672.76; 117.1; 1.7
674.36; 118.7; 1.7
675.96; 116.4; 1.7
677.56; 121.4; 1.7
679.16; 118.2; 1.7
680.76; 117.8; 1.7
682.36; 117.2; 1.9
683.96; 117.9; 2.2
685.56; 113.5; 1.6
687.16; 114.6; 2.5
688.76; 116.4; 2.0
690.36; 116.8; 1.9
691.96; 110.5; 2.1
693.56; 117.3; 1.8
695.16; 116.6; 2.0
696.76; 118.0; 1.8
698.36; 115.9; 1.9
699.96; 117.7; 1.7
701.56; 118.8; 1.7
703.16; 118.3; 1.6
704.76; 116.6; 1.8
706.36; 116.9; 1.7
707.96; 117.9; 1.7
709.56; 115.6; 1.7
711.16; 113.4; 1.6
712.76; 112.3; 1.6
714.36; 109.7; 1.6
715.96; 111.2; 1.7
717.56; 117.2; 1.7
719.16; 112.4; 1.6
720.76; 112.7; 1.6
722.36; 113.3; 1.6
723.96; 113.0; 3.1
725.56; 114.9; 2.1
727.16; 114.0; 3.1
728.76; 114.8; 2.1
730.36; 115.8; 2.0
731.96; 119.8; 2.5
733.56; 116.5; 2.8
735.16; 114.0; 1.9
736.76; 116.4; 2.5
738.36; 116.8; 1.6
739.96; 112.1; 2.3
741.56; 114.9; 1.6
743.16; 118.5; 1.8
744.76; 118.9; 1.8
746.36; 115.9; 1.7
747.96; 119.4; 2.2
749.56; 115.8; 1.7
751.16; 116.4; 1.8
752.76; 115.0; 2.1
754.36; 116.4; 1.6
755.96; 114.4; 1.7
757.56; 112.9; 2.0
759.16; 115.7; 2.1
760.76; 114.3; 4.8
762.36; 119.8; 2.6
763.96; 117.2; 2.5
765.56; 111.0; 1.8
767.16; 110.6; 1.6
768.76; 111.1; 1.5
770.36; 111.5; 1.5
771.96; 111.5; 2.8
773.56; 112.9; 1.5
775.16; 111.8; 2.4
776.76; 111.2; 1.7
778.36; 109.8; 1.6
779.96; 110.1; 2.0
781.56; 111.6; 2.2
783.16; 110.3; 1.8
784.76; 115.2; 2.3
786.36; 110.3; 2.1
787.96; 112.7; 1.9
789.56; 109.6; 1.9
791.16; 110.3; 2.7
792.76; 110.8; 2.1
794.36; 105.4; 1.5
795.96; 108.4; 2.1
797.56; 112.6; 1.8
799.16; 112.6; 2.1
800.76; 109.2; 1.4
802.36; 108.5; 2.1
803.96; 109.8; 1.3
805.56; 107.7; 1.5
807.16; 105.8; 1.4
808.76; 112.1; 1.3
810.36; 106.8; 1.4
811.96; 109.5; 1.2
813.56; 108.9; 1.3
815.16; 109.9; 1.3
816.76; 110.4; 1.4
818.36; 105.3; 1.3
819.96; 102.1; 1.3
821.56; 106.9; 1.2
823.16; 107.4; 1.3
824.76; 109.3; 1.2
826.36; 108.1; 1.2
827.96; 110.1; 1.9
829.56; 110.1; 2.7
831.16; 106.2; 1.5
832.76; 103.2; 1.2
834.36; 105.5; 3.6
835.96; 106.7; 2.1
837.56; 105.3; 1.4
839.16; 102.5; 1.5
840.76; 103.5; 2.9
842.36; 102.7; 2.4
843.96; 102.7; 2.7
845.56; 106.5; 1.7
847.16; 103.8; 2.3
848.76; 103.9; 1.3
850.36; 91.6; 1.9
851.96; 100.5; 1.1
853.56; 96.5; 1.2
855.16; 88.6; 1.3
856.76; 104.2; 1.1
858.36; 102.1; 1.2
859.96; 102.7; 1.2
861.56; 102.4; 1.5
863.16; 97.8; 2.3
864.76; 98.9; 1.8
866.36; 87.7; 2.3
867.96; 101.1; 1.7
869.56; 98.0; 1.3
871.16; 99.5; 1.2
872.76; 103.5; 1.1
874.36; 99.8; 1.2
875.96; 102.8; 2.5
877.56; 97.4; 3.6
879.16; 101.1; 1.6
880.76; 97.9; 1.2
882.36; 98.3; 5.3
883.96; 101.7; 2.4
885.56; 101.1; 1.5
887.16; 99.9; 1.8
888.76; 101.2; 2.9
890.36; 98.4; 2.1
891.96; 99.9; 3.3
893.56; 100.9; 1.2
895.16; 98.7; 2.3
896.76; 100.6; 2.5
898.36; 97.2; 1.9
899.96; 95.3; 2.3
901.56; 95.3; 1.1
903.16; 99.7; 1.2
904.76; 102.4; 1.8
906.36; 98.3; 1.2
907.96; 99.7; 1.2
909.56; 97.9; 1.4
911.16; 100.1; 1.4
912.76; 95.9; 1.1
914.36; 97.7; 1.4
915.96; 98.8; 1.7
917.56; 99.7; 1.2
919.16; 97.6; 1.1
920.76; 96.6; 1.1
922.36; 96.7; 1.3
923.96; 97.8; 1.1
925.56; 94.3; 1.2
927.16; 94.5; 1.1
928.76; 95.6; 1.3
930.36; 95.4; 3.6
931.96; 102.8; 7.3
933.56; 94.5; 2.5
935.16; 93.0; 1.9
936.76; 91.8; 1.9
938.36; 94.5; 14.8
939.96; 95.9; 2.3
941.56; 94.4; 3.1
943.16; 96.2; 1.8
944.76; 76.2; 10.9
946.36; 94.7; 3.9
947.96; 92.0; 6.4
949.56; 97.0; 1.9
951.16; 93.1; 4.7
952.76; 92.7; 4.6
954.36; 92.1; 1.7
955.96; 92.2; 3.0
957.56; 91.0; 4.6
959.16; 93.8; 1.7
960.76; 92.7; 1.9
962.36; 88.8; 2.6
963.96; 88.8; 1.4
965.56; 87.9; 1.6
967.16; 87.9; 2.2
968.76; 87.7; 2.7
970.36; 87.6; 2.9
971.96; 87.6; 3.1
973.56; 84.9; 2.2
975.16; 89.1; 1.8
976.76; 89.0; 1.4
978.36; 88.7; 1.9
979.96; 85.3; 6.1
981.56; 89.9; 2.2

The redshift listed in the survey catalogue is 0.000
